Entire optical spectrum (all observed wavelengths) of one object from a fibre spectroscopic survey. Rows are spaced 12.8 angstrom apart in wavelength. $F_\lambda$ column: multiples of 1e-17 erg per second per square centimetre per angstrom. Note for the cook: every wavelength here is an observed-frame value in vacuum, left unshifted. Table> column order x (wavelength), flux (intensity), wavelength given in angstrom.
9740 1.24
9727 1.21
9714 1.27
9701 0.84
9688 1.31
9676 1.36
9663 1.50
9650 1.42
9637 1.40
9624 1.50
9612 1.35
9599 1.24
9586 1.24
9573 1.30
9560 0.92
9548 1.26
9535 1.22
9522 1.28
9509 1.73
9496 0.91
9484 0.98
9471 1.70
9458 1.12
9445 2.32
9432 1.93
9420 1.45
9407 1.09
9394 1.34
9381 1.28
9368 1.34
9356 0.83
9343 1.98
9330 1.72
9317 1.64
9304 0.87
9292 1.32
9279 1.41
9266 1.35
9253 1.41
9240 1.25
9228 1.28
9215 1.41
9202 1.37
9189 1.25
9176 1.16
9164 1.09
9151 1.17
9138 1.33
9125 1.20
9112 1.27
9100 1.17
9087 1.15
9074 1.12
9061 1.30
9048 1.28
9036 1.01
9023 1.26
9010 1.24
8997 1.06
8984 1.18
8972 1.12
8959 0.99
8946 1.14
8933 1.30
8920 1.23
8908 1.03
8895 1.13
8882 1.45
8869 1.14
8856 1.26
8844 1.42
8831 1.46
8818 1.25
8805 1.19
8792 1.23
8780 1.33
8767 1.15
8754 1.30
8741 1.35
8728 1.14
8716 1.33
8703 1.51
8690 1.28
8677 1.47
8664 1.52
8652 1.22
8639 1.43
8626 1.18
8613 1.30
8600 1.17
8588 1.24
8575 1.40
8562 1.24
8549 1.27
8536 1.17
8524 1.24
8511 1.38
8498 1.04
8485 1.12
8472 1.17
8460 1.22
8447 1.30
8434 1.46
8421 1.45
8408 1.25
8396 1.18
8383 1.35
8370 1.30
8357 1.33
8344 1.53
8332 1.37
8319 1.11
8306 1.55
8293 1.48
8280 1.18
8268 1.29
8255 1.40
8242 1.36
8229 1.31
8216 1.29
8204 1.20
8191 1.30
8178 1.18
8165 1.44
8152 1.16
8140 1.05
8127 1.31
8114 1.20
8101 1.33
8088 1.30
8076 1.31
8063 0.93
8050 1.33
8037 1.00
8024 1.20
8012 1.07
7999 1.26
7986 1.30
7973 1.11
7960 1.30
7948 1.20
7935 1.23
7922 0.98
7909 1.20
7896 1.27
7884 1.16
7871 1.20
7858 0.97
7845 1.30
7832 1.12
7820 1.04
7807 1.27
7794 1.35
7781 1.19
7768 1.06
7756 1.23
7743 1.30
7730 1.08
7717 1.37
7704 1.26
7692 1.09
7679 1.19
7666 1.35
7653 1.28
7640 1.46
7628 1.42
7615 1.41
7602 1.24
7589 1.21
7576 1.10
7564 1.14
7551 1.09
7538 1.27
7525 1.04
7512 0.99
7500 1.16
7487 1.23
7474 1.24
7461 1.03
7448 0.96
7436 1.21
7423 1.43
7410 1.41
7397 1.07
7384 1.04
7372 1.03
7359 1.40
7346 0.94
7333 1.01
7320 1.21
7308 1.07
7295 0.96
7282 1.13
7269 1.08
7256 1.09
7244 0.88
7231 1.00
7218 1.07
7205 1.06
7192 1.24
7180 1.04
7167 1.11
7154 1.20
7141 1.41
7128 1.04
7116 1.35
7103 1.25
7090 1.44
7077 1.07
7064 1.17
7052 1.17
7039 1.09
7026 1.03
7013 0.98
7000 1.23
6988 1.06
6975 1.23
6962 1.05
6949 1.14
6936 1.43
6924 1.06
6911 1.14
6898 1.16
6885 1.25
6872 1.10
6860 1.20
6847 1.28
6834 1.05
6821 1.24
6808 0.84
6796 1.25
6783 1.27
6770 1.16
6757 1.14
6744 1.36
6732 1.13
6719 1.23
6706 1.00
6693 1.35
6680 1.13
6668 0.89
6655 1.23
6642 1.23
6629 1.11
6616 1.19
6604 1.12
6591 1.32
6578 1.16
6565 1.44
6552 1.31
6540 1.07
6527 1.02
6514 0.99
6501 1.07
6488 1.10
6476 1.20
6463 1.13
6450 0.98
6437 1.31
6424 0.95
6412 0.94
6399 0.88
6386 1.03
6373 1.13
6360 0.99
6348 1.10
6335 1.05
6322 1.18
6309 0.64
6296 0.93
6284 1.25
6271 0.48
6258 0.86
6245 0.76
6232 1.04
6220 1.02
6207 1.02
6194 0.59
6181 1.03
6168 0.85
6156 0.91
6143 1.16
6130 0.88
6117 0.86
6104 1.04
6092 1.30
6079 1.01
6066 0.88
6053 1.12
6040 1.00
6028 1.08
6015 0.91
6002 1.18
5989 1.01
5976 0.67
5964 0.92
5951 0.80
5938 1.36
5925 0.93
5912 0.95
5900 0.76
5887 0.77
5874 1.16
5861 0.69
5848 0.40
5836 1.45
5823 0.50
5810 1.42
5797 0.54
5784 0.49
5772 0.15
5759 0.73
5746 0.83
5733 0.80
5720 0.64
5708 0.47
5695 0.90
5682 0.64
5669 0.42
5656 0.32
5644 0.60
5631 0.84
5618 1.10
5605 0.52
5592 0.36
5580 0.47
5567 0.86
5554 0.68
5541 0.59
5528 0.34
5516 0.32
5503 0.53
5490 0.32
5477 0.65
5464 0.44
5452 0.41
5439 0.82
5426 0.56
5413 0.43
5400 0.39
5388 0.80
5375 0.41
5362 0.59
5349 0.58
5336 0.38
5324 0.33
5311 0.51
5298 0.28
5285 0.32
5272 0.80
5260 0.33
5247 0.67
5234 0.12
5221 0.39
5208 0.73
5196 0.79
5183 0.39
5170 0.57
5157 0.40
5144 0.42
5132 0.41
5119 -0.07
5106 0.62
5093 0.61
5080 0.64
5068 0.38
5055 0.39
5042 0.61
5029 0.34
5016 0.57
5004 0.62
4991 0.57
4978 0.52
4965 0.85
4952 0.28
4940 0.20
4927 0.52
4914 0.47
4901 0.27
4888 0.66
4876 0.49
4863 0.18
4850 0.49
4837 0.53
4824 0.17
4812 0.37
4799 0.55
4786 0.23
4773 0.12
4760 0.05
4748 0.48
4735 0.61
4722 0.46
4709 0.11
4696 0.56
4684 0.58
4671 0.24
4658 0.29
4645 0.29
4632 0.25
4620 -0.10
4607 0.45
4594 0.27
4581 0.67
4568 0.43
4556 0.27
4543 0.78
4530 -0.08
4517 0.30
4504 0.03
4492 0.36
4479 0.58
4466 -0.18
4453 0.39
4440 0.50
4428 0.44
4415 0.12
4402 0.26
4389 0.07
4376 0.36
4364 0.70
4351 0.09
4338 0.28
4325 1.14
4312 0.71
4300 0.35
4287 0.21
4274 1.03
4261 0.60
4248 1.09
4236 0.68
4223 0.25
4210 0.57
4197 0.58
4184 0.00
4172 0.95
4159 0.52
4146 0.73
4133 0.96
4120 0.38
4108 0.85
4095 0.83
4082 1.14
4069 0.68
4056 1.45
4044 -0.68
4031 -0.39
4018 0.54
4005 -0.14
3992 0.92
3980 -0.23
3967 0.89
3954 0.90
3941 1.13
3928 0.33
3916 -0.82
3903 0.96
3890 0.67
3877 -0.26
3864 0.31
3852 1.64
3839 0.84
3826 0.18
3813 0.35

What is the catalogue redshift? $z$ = 0.44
